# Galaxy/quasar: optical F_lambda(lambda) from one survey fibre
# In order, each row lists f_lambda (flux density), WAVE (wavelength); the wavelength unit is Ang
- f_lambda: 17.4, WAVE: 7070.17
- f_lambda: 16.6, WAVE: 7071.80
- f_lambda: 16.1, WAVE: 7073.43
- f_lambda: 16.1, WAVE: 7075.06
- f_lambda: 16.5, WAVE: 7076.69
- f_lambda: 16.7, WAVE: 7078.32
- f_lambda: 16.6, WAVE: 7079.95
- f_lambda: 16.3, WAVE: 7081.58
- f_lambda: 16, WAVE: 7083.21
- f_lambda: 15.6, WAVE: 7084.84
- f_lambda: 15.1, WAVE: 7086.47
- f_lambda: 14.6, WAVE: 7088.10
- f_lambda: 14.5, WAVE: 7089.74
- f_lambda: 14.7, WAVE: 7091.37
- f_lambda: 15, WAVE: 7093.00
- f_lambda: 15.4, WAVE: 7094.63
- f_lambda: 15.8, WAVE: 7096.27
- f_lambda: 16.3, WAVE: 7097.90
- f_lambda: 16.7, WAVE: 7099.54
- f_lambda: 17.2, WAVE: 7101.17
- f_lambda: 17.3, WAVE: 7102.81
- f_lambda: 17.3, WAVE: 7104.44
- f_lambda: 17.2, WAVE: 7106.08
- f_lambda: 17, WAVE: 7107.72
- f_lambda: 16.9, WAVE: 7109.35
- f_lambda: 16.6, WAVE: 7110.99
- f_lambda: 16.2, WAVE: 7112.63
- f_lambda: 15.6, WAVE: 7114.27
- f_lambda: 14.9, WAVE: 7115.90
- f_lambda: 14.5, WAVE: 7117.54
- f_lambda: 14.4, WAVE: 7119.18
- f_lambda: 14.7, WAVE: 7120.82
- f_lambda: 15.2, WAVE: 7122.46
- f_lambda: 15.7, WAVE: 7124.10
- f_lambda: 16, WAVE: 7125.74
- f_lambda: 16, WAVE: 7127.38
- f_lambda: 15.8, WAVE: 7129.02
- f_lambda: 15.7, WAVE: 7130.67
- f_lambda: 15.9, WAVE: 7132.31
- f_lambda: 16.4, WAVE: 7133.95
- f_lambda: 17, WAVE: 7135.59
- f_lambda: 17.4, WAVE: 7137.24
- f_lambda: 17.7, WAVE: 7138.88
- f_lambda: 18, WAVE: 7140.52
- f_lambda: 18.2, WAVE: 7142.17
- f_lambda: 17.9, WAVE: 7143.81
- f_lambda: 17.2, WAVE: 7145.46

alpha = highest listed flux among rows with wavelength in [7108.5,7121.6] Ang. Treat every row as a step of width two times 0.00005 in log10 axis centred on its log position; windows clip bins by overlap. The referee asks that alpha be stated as 16.9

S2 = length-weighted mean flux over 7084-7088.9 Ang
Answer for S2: 15.1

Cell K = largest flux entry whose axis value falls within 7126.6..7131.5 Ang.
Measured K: 16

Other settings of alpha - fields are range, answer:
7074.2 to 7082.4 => 16.7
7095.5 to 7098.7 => 16.3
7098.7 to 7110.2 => 17.3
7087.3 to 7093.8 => 15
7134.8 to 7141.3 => 18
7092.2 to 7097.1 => 15.8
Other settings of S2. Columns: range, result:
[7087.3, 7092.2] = 14.6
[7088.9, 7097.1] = 15.1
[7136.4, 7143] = 17.8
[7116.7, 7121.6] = 14.5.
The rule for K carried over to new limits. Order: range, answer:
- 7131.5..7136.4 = 17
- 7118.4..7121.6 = 14.7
